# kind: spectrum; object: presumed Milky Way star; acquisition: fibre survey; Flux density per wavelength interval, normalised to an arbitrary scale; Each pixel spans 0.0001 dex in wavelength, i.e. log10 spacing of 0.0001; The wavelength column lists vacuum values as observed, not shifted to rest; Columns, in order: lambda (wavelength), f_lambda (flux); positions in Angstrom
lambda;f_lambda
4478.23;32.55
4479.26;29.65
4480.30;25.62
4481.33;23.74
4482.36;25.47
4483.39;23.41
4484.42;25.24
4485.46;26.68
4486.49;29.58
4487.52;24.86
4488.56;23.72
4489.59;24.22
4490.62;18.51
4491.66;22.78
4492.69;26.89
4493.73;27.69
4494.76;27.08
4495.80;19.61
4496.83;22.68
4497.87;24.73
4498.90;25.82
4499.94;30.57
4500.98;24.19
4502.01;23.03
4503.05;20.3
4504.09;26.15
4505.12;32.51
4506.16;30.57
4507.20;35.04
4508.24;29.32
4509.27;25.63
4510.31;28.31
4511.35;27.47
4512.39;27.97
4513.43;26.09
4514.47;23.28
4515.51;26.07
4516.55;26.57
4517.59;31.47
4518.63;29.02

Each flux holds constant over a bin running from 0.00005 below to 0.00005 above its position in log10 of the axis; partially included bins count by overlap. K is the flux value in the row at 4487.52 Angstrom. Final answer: 24.86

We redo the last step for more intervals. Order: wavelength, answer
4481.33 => 23.74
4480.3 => 25.62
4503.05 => 20.3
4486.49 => 29.58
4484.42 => 25.24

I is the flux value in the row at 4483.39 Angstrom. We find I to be 23.41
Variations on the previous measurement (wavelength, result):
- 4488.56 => 23.72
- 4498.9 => 25.82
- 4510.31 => 28.31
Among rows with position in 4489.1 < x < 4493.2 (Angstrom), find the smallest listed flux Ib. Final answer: 18.51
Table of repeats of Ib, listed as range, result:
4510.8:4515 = 23.28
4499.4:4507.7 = 20.3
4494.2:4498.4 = 19.61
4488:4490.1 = 23.72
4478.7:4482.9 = 23.74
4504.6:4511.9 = 25.63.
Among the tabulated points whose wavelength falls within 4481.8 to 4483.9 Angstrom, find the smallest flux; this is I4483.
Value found 23.41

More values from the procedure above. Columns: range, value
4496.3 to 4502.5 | 22.68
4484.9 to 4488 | 24.86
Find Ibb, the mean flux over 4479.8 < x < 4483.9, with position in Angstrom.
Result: 24.6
